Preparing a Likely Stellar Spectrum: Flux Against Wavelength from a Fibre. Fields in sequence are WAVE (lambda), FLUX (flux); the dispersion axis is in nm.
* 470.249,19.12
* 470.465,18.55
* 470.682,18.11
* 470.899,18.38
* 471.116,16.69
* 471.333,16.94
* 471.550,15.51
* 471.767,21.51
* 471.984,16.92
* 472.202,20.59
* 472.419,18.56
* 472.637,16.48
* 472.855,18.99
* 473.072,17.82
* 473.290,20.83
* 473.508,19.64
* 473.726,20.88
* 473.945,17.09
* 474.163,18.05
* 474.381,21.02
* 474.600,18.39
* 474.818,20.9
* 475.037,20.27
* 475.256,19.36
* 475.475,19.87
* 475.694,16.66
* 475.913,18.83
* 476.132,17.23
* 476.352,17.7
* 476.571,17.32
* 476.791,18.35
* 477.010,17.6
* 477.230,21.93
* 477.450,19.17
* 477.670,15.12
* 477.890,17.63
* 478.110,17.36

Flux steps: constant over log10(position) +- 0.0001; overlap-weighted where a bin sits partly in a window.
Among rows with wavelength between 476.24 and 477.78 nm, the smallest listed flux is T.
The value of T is 15.12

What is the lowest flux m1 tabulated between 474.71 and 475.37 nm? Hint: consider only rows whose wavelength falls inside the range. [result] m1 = 19.36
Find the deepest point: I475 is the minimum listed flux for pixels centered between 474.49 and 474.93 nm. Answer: 18.39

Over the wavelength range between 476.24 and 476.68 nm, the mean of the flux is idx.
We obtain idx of 17.5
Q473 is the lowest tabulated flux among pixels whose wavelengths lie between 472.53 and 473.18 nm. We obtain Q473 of 16.48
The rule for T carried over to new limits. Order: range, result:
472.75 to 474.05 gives 17.09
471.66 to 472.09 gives 16.92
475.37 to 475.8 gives 16.66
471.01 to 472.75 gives 15.51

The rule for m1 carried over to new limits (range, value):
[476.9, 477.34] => 17.6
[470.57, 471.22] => 16.69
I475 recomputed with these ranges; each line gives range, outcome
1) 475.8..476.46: 17.23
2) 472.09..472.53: 18.56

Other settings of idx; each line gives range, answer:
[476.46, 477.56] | 18.9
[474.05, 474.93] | 19.6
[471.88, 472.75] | 18.1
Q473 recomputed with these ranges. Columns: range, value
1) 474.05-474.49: 18.05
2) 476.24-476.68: 17.32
